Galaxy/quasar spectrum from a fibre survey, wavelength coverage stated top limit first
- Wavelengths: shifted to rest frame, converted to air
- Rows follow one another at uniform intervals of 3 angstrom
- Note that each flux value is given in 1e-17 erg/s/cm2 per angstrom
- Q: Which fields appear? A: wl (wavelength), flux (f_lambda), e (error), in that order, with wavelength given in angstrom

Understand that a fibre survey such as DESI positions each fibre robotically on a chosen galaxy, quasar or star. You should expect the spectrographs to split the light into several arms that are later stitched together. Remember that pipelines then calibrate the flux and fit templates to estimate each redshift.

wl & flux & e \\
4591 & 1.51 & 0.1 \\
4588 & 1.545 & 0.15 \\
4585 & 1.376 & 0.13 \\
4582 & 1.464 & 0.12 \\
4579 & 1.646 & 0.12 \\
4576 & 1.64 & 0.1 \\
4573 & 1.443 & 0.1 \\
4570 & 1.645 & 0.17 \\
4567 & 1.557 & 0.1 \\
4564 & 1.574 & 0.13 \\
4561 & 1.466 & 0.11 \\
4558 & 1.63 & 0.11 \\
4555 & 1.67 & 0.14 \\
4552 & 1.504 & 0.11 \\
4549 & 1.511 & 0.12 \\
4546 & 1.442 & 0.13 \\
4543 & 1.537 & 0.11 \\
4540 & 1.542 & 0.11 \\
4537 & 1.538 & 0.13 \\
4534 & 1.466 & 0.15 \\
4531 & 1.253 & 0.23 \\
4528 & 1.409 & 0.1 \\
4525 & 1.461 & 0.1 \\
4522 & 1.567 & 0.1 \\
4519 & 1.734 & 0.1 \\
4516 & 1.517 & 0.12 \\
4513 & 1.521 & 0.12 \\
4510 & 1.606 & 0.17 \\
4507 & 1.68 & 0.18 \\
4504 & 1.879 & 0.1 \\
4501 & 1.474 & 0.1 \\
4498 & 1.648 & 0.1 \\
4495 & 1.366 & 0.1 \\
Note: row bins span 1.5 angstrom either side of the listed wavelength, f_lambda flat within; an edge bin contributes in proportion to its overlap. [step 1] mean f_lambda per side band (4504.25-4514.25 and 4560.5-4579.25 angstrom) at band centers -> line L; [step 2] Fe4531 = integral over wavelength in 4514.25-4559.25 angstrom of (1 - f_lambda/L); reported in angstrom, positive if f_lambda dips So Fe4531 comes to 2.5 angstrom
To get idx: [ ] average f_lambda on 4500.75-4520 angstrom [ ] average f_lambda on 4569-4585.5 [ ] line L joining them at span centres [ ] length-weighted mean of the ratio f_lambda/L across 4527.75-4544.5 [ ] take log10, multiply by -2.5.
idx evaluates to 0.099 mag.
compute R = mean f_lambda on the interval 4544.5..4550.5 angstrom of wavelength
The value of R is 1.48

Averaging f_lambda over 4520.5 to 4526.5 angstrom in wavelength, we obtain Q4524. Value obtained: 1.51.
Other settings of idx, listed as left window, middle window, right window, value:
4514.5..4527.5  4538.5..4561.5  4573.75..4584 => 0.01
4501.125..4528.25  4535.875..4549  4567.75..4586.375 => 0.04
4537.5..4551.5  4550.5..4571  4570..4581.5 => -0.02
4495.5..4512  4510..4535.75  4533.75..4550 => 0.05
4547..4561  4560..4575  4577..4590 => 0.00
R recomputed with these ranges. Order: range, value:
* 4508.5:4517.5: 1.55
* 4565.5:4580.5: 1.59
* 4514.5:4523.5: 1.61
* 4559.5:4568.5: 1.53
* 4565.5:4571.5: 1.6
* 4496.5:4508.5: 1.67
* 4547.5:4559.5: 1.58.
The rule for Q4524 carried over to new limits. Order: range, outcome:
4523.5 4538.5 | 1.43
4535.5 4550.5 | 1.51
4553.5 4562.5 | 1.59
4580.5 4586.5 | 1.42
